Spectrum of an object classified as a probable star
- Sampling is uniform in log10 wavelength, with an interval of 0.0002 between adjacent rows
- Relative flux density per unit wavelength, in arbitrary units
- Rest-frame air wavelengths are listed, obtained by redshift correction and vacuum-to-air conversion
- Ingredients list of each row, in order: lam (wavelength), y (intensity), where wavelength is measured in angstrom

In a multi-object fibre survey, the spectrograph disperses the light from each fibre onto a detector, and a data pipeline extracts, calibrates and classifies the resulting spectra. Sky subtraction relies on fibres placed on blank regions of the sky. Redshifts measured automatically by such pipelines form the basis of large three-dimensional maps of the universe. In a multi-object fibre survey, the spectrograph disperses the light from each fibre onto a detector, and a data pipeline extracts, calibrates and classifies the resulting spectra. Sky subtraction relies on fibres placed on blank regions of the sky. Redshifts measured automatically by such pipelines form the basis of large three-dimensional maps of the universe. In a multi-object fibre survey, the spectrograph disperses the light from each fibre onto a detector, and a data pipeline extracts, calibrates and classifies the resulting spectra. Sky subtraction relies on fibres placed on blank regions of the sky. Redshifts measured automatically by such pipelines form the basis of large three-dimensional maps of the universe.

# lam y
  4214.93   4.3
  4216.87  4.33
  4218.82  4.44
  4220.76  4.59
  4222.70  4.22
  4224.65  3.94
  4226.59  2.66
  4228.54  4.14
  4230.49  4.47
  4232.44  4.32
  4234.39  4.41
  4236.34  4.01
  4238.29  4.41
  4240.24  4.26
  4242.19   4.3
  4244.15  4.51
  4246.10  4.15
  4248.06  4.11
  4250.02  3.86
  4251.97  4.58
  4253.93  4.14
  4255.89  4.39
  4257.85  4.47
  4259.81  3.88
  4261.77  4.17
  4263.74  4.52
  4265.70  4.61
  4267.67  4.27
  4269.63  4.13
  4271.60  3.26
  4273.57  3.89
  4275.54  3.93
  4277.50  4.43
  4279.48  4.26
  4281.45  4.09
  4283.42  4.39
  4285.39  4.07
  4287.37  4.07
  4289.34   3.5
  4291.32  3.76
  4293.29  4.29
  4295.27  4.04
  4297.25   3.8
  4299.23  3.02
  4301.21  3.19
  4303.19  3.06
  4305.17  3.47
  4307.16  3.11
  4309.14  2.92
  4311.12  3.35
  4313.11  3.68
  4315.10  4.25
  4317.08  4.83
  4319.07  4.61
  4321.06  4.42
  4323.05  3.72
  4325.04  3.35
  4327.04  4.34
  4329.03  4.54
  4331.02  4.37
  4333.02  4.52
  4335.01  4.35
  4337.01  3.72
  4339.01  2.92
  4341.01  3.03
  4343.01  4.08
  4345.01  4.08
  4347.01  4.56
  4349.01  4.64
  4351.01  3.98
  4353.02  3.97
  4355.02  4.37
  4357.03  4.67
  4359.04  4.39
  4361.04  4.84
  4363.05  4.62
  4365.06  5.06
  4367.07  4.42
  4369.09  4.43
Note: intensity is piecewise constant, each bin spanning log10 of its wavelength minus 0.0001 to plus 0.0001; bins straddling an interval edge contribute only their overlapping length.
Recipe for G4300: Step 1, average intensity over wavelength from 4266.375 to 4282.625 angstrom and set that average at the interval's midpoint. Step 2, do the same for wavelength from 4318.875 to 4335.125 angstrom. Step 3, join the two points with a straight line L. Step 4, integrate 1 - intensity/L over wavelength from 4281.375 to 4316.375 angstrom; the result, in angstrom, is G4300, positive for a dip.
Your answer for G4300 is 3.9 angstrom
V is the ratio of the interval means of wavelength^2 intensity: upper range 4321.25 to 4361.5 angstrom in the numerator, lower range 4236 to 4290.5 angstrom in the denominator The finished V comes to 1.0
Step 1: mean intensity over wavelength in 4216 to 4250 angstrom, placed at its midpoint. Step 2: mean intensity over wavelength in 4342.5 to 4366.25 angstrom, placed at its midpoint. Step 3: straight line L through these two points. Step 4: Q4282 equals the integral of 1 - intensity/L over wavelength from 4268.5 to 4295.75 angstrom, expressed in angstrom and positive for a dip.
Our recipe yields 1.8 angstrom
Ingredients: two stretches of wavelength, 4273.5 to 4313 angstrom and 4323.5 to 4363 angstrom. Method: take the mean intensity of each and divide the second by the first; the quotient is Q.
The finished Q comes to 1.11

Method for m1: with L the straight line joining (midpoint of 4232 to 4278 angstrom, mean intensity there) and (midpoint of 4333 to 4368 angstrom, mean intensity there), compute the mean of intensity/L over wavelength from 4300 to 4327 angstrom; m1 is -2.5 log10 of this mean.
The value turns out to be 0.14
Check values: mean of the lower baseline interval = 4.21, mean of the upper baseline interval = 4.23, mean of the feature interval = 3.71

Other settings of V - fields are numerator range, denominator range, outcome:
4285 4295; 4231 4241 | 0.94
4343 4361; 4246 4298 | 1.10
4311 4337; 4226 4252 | 1.05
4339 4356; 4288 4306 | 1.15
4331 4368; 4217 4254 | 1.07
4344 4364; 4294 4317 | 1.29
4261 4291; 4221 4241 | 1.02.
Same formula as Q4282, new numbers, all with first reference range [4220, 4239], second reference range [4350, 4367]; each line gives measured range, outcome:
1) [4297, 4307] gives 2.46 angstrom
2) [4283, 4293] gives 0.75 angstrom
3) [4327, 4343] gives 1.66 angstrom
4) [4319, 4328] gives 0.72 angstrom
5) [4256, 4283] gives 0.41 angstrom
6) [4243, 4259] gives -0.39 angstrom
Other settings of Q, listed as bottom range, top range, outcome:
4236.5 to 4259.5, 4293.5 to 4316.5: 0.82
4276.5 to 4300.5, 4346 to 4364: 1.12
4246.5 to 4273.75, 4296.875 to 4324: 0.88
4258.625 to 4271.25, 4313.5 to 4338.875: 0.99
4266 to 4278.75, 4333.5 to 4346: 0.93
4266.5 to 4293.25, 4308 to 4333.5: 1.01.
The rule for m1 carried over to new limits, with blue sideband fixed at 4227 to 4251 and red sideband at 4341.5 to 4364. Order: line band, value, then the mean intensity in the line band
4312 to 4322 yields -0.01 mag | 4.35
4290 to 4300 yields 0.13 mag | 3.79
